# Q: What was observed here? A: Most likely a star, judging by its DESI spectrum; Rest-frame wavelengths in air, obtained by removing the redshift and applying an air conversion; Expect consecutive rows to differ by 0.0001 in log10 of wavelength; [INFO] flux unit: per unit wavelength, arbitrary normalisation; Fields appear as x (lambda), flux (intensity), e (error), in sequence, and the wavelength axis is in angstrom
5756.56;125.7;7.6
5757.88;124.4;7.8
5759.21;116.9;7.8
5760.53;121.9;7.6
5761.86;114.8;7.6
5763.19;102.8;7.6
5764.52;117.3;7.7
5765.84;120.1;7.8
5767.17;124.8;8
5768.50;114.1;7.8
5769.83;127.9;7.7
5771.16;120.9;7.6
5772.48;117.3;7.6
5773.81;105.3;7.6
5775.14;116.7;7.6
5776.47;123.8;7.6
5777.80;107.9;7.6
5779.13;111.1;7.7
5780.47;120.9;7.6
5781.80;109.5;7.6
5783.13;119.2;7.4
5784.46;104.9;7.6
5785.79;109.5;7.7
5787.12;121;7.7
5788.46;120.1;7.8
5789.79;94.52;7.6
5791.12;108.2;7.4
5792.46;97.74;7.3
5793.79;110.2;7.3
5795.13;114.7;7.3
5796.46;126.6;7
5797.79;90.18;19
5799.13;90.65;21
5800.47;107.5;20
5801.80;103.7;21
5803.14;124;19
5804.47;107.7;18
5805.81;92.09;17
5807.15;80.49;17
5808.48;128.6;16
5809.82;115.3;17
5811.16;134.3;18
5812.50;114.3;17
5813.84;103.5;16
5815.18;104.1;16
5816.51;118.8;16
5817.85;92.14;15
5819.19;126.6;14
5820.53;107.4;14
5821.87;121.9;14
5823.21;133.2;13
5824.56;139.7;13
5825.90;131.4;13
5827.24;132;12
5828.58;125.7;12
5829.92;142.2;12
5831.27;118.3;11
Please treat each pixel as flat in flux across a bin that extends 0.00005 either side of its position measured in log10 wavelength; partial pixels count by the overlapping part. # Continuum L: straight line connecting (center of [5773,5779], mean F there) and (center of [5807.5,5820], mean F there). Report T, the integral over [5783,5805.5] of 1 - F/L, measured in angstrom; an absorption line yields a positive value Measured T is 1.1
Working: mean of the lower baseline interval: 113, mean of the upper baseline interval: 114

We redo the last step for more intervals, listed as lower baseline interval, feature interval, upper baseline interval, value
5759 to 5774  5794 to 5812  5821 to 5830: 2.4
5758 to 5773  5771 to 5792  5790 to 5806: -0.1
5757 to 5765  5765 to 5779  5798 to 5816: -0.4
